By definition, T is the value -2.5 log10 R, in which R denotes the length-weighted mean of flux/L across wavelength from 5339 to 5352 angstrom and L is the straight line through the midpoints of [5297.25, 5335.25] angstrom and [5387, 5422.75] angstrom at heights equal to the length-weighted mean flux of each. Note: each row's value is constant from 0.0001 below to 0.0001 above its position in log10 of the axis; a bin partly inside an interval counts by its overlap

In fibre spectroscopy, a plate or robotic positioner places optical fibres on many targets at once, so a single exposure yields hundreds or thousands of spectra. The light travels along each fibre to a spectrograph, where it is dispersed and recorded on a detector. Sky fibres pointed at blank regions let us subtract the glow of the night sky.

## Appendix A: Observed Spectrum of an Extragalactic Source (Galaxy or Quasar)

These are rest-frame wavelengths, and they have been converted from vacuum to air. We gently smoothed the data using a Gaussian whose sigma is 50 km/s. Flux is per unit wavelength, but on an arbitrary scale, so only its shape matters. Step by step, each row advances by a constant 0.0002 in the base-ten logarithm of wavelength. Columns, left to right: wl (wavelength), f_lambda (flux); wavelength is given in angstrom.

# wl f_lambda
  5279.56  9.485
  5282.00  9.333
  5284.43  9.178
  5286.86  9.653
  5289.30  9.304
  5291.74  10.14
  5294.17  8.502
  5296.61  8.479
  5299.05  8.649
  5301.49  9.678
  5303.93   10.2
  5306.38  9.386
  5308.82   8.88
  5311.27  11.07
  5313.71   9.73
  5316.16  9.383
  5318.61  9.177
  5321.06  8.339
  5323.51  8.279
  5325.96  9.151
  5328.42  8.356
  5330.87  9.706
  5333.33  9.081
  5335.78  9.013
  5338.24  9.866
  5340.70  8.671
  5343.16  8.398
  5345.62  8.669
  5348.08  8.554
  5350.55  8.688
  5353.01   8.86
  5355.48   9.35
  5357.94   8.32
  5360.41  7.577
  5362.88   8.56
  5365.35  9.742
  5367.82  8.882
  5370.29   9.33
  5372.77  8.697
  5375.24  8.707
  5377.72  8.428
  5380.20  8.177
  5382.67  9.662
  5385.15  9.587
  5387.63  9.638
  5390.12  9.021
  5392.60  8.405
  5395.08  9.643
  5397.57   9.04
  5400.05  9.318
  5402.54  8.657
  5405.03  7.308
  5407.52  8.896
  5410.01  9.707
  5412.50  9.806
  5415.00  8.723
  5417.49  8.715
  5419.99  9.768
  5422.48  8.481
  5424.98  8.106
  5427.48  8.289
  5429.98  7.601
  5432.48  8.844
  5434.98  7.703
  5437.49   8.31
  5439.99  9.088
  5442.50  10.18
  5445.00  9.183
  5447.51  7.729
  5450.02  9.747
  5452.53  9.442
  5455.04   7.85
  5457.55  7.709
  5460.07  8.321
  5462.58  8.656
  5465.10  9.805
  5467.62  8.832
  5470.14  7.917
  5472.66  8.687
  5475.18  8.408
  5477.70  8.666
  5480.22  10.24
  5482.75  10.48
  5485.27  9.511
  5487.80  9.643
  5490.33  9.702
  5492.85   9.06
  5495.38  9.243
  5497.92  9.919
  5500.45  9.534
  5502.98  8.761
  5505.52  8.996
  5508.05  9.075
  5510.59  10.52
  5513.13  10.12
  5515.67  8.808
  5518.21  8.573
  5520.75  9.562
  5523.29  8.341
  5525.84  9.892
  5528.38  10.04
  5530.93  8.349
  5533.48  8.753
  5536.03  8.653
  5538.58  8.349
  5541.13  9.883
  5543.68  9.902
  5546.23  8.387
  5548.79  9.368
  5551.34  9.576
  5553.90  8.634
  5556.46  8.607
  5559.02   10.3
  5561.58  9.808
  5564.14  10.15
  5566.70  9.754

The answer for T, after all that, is 0.06 mag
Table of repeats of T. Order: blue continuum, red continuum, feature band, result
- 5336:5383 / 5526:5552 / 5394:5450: 0.01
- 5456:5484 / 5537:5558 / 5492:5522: -0.04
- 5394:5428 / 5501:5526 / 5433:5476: 0.04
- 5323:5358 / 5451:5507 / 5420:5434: 0.08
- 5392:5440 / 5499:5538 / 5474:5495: -0.05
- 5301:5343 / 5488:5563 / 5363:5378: 0.04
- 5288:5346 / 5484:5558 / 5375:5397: 0.02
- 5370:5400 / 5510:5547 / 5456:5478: 0.07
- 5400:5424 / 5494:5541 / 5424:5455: 0.04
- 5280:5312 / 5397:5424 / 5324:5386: 0.03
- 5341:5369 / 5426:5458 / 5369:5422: -0.04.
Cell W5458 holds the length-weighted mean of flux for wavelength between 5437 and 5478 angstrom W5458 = 8.75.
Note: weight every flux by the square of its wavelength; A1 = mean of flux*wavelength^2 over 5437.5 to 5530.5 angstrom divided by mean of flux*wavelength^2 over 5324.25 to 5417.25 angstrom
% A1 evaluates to 1.07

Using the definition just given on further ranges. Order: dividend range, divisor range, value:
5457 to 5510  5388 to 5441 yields 1.07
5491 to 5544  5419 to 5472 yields 1.10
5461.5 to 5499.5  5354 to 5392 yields 1.08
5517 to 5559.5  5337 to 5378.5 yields 1.11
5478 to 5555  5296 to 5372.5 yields 1.10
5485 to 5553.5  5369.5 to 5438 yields 1.10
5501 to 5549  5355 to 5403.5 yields 1.08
